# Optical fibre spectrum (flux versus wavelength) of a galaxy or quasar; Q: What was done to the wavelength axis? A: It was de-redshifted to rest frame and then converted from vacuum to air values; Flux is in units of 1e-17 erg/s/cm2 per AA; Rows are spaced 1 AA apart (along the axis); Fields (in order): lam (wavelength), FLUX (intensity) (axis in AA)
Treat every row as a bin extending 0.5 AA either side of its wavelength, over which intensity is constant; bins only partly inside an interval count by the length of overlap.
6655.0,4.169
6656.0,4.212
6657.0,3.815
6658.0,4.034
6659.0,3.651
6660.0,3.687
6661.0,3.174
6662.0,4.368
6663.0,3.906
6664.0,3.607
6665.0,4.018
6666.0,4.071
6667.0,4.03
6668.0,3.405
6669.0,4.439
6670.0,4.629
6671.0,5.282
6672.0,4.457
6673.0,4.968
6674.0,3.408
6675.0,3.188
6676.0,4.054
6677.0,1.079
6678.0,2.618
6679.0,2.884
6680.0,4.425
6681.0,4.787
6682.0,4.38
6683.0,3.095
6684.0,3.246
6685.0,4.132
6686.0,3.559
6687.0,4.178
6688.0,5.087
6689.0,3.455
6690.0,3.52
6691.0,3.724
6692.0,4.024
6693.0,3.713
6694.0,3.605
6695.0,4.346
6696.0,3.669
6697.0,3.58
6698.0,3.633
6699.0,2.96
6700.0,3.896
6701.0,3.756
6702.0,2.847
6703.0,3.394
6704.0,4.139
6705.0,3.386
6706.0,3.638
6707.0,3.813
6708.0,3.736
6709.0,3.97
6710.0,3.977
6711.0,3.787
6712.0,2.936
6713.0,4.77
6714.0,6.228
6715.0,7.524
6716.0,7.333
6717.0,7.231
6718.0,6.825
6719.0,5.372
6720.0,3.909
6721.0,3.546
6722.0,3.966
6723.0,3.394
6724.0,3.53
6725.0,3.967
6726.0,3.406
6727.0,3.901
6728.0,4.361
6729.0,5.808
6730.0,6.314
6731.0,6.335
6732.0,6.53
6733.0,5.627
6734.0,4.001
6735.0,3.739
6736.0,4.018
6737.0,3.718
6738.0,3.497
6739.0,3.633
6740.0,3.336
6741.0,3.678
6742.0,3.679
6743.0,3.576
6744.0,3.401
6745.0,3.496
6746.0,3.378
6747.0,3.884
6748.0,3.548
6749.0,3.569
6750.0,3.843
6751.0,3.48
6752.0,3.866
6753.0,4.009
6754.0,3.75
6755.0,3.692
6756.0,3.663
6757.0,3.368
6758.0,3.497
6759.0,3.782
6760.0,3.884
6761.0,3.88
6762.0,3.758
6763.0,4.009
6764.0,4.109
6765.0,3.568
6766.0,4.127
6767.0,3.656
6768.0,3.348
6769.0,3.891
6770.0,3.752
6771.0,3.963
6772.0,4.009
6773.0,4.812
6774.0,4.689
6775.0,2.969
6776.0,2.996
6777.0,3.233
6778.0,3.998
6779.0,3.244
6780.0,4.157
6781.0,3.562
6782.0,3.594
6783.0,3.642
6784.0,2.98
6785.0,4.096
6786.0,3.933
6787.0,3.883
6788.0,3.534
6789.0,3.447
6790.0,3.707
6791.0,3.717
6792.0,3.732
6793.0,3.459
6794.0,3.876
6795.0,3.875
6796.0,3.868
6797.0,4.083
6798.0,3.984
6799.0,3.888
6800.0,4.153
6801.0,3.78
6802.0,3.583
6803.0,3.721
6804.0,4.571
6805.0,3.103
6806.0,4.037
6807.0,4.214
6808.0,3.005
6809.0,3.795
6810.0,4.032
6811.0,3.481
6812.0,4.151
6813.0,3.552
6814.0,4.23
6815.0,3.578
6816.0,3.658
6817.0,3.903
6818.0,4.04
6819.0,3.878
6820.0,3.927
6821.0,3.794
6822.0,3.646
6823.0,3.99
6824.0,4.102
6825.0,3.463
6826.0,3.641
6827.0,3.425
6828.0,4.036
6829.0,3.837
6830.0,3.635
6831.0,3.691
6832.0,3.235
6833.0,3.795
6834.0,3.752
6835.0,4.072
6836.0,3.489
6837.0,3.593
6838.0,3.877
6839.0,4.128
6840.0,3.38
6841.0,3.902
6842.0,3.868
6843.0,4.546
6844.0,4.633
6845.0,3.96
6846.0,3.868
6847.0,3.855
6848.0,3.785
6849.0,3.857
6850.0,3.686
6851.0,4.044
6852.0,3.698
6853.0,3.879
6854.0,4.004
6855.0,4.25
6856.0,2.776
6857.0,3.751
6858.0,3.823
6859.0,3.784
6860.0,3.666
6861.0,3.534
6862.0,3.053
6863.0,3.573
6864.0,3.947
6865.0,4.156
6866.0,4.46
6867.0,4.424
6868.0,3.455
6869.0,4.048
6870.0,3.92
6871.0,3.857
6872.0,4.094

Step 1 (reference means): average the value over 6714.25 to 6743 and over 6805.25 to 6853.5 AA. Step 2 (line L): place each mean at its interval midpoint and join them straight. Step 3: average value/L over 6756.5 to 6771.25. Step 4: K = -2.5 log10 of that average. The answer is 0.17 mag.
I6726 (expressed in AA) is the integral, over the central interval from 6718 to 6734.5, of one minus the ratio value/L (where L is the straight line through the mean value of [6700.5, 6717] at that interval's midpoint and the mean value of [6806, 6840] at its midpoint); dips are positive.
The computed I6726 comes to -1.4 AA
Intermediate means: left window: 4.42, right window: 3.78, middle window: 4.69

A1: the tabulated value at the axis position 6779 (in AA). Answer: 3.244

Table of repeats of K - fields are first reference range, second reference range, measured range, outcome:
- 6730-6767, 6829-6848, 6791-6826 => 0.02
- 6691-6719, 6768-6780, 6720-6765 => 0.01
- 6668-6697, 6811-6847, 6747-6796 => 0.03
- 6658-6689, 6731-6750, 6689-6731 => -0.10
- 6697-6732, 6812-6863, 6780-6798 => 0.09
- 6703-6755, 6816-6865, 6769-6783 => 0.09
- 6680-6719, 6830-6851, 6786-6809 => 0.05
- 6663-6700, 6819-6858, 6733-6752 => 0.03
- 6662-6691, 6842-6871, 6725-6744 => -0.13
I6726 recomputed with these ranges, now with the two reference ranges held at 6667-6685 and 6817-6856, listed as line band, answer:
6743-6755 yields 0.5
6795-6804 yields -0.2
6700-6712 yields 0.5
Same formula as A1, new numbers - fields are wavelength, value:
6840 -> 3.38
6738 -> 3.497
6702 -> 2.847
